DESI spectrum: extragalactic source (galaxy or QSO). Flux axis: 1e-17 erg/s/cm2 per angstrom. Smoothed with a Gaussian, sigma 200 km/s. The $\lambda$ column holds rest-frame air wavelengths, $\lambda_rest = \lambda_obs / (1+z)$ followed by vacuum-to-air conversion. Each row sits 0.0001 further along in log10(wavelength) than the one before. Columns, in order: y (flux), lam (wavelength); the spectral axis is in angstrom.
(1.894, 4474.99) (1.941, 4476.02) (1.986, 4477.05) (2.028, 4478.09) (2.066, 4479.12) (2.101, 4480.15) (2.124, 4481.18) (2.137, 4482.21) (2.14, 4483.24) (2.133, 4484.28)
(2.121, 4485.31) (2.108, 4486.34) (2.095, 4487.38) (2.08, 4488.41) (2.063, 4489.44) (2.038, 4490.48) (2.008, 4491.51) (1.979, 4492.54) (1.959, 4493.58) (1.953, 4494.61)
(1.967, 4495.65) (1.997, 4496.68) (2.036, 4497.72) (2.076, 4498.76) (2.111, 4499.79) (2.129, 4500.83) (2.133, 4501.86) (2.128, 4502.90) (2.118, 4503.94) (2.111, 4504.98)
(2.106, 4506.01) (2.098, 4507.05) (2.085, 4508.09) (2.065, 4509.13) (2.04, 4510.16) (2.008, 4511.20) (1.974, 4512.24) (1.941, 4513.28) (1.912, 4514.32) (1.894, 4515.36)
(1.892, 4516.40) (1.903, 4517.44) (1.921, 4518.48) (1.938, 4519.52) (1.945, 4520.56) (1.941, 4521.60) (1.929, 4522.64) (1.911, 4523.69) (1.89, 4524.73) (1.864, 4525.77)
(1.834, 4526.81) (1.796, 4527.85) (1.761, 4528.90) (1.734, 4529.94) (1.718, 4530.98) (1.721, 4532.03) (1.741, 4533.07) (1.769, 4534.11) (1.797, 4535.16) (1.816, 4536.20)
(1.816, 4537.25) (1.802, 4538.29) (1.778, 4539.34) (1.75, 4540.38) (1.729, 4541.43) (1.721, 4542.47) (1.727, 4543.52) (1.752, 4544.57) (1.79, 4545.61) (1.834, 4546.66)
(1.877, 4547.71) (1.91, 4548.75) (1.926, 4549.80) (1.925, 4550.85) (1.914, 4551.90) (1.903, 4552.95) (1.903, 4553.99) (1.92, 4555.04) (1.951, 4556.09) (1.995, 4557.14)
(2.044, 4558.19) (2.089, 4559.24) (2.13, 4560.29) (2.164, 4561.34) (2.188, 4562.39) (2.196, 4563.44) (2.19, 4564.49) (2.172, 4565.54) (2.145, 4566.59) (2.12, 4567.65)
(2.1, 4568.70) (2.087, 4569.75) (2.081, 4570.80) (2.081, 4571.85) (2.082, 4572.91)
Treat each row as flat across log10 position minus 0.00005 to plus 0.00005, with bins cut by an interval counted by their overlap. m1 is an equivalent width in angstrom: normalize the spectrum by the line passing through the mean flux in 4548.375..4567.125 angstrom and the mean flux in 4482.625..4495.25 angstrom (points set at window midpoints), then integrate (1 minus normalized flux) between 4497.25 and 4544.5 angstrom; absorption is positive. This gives 3.1 angstrom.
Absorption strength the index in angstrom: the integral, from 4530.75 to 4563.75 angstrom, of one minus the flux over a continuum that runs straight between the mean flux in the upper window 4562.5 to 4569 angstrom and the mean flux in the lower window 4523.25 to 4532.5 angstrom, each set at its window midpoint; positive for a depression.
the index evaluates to 1.7 angstrom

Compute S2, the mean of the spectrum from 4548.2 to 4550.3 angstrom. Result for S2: 1.92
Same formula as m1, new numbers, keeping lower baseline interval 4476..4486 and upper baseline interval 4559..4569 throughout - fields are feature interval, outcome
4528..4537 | 1.5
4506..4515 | 0.4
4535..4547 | 2.0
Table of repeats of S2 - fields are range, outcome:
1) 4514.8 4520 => 1.91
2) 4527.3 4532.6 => 1.75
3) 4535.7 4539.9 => 1.8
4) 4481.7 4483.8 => 2.13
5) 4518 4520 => 1.93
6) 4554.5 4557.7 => 1.95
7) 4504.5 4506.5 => 2.12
